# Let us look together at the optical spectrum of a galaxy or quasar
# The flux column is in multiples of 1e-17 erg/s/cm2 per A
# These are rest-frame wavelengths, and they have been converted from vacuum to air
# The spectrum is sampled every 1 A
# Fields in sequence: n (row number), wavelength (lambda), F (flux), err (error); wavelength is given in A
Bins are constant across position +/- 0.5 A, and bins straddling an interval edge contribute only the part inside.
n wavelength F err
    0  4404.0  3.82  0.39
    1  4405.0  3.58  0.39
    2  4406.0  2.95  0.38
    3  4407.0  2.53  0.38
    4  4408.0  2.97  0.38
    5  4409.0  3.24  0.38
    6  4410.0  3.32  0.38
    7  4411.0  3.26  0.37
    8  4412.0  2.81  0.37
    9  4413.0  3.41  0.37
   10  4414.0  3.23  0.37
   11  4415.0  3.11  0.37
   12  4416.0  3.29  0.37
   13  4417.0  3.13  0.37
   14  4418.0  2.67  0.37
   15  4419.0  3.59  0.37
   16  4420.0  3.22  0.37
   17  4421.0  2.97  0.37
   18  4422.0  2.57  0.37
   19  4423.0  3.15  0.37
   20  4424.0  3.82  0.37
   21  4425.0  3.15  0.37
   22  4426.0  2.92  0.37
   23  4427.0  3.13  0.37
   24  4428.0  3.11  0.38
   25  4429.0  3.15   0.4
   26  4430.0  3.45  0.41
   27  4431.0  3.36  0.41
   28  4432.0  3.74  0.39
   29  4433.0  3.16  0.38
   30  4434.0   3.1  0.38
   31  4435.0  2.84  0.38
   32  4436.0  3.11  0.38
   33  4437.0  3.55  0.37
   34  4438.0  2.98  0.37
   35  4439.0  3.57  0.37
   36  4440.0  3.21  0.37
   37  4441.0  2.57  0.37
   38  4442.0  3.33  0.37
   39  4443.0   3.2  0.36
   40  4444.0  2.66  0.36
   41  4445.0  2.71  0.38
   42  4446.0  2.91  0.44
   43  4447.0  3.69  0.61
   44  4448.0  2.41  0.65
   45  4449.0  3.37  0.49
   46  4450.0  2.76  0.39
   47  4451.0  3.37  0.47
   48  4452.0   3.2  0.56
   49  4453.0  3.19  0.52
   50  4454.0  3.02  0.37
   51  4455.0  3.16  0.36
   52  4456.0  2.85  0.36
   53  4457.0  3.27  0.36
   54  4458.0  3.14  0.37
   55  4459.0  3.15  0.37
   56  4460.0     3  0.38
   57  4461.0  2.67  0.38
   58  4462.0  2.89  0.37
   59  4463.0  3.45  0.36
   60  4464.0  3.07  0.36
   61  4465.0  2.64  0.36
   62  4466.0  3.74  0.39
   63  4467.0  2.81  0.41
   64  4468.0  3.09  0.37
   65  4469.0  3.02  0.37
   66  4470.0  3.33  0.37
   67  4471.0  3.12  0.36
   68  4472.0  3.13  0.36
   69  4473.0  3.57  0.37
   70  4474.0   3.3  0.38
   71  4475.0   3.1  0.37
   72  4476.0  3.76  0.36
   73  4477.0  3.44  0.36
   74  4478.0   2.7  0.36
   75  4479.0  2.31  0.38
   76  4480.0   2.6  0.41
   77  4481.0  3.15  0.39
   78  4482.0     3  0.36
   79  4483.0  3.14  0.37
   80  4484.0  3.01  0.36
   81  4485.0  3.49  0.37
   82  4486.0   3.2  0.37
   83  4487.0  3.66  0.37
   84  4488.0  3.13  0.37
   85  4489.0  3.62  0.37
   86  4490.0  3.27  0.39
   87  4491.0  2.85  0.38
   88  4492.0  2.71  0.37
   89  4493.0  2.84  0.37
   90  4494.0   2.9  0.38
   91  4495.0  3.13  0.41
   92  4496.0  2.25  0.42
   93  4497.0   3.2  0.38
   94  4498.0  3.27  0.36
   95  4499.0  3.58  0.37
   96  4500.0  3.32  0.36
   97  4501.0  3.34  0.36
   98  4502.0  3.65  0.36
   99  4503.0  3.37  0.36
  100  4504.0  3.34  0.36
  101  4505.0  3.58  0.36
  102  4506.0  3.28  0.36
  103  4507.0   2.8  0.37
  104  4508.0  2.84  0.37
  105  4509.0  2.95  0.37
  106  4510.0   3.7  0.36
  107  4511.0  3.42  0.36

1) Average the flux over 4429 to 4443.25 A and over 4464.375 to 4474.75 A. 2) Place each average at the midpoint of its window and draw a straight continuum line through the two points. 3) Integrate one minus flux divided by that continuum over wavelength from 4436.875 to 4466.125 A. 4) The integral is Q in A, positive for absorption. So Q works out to 1.13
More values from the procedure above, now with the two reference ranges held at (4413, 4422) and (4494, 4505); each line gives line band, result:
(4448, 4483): 1.2 A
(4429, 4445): -0.1 A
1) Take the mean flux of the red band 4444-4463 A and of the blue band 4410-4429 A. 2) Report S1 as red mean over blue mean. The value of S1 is 0.97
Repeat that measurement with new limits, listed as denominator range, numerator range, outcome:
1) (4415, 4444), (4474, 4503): 0.99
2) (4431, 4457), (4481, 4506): 1.03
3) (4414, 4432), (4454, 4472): 0.97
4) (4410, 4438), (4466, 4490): 1.00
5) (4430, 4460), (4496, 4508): 1.05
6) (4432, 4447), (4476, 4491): 1.01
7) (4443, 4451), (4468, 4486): 1.05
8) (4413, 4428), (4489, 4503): 0.99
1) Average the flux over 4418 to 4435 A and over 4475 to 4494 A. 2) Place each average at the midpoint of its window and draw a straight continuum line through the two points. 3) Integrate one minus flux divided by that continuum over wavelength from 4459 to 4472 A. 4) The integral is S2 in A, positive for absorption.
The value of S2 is 0.2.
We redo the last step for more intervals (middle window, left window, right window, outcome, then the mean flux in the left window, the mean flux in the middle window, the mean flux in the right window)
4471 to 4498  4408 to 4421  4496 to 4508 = 1.28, 3.17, 3.1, 3.27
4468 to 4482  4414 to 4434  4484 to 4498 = 0.04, 3.19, 3.11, 3.1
